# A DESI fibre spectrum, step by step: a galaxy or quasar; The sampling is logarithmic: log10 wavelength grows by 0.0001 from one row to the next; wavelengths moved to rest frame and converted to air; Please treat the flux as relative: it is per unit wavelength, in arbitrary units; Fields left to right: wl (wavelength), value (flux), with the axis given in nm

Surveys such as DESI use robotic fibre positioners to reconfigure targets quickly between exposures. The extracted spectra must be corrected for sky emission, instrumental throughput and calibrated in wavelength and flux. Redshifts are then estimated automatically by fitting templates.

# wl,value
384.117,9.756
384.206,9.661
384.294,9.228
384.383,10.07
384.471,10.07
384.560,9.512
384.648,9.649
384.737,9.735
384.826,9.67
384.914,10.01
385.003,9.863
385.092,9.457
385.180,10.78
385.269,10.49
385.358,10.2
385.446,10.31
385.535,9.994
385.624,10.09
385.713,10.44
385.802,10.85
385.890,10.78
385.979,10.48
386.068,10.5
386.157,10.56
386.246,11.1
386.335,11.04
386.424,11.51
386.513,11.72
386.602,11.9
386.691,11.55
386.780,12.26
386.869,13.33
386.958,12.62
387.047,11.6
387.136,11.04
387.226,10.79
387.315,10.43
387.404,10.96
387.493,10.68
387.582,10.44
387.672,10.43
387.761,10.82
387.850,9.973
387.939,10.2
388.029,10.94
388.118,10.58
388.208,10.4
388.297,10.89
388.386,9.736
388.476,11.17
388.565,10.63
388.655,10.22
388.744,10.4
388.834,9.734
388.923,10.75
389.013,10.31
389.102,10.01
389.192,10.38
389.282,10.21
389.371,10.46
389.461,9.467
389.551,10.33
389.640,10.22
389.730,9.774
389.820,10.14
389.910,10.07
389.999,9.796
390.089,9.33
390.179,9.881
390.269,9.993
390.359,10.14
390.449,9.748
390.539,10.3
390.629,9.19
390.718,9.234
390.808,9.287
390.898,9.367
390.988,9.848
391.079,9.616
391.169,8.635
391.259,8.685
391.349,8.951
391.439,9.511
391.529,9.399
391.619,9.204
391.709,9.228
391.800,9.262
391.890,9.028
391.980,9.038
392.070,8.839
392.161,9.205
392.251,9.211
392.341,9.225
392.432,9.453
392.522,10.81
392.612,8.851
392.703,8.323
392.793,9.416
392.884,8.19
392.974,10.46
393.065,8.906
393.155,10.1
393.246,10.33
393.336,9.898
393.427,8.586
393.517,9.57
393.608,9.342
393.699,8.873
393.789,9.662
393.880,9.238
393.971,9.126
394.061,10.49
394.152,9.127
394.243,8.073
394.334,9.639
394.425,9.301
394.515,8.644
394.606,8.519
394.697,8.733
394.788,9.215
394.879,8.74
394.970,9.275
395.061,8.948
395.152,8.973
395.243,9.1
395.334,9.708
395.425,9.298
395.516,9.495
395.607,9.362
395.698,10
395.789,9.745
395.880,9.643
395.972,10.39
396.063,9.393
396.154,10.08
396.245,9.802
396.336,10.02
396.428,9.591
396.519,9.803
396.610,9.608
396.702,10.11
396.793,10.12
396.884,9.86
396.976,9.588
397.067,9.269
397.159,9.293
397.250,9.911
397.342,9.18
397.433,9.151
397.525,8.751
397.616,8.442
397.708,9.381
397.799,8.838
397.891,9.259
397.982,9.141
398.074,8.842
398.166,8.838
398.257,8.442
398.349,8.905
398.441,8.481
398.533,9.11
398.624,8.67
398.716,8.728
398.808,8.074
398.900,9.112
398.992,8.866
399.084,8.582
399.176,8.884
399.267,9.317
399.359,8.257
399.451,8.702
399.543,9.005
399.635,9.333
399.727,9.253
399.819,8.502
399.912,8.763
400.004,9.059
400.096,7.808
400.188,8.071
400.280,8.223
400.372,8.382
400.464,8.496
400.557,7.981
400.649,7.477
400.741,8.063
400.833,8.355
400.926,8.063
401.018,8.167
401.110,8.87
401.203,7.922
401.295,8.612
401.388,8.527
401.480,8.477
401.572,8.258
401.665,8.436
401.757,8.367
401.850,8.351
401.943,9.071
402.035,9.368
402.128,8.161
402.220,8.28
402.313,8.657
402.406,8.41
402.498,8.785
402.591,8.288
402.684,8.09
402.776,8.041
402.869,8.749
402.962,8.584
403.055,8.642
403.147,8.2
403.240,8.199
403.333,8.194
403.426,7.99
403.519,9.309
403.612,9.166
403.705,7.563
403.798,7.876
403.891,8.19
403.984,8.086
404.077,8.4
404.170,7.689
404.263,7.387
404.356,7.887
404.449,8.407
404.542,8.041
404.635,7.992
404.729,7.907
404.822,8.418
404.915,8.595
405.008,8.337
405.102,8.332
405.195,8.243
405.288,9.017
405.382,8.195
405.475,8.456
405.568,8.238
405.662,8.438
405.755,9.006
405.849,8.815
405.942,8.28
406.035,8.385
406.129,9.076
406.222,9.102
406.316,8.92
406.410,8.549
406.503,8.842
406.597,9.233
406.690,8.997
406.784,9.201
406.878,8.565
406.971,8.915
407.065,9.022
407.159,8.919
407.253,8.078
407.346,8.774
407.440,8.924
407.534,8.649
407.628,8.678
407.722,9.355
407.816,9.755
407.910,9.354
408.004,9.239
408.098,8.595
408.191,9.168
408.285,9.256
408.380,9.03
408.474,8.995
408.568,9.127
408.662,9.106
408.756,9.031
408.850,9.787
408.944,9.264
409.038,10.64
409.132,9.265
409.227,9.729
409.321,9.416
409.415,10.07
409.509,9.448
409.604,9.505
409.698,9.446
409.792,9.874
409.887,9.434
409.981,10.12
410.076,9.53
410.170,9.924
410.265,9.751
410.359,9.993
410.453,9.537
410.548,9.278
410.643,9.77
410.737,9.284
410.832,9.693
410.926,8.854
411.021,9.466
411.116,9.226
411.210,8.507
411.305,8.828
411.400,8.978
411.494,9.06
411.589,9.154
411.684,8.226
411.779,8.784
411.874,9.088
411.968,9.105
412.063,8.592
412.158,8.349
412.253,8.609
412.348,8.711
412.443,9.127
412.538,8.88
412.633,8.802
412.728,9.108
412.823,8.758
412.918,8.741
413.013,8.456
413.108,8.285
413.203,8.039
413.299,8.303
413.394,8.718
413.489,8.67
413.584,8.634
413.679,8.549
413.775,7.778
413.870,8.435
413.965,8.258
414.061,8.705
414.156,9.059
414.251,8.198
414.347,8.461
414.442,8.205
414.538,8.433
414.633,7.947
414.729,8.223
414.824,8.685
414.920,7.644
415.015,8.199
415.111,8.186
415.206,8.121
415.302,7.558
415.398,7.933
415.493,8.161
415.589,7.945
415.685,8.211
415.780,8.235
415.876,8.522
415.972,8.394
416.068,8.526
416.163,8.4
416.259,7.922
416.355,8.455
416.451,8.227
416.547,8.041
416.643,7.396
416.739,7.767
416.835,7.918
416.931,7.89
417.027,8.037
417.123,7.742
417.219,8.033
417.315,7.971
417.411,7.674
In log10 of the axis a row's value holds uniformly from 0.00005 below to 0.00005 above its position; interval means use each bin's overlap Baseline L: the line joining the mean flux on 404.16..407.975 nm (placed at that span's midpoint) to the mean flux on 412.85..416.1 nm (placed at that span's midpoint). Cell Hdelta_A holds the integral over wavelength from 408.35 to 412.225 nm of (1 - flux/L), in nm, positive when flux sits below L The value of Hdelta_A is -0.39 nm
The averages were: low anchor 8.62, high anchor 8.31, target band 9.32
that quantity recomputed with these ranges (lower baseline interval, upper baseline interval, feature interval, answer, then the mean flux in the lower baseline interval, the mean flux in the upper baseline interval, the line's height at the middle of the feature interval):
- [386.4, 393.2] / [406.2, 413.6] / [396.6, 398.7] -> 0.11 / 10.1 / 9.09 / 9.69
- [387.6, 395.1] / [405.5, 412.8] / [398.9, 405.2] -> 0.62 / 9.63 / 9.11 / 9.32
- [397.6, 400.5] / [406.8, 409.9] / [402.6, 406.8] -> 0.29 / 8.75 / 9.22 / 9.04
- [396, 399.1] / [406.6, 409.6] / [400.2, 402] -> 0.17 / 9.23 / 9.18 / 9.21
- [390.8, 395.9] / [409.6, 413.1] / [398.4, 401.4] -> 0.22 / 9.27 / 9.14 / 9.22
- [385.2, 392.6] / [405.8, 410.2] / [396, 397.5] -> 0.02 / 10.2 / 9.18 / 9.8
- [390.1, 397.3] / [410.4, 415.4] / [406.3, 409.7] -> -0.12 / 9.42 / 8.65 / 8.85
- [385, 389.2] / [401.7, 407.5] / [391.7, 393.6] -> 0.13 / 10.7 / 8.49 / 10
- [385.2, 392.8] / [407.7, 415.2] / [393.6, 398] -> 0.20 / 10.2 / 8.98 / 9.82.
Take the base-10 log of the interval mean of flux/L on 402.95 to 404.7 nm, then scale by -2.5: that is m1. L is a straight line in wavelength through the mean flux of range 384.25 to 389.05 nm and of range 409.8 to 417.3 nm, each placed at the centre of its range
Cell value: 0.141 mag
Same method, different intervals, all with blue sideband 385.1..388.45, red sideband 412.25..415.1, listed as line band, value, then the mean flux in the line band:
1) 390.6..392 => 0.14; 9.22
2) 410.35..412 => -0.05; 9.14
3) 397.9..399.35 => 0.12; 8.8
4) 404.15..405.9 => 0.12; 8.29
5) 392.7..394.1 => 0.09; 9.44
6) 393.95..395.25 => 0.13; 9.06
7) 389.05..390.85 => 0.07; 9.9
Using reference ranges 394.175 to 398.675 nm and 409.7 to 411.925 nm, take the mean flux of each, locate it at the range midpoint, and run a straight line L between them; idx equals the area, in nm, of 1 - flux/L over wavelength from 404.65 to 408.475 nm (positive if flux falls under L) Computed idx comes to 0.22 nm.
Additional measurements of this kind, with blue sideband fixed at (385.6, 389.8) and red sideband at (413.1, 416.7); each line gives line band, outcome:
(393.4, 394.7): 0.129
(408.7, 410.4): -0.182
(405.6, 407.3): 0.044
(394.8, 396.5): 0.081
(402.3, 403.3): 0.101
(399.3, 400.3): 0.101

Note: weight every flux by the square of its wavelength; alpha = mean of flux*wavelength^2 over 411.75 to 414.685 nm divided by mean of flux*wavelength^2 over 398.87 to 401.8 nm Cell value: 1.07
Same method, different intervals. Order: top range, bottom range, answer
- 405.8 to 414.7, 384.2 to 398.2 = 1.00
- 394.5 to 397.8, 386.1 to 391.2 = 0.94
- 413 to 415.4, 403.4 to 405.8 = 1.05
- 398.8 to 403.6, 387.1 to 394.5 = 0.92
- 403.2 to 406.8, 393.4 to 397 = 0.94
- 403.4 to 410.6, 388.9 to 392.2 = 1.00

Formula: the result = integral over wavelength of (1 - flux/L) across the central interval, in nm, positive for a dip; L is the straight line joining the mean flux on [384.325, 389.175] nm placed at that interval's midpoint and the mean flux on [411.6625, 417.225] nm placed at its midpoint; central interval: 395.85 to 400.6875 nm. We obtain 0.32 nm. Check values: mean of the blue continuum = 10.6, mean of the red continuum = 8.35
